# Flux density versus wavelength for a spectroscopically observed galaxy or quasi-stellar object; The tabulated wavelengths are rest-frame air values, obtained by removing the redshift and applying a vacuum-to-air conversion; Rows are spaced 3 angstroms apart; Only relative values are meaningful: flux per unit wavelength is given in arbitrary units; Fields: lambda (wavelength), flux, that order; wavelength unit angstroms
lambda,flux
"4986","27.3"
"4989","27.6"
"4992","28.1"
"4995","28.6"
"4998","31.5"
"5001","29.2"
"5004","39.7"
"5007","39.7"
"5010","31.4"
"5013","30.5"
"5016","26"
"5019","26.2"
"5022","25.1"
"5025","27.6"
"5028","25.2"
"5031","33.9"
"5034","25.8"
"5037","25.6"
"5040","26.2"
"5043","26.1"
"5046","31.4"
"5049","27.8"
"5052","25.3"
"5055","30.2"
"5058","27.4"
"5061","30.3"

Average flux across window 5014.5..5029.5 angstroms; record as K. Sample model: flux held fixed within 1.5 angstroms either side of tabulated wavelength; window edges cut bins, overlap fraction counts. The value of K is 26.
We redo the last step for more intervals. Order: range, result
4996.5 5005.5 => 33.5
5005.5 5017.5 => 31.9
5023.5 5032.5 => 28.9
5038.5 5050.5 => 27.9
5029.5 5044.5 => 27.5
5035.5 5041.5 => 25.9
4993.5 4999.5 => 30.1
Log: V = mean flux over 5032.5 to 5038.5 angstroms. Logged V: 25.7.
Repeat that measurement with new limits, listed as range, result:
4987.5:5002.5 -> 29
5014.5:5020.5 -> 26.1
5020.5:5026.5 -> 26.4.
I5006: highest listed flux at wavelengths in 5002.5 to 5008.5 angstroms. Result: 39.7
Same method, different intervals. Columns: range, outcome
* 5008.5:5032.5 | 33.9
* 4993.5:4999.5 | 31.5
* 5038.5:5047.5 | 31.4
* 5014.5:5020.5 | 26.2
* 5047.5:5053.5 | 27.8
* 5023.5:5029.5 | 27.6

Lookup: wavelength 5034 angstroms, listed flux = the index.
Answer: 25.8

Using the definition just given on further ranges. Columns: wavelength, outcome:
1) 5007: 39.7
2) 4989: 27.6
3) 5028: 25.2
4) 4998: 31.5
